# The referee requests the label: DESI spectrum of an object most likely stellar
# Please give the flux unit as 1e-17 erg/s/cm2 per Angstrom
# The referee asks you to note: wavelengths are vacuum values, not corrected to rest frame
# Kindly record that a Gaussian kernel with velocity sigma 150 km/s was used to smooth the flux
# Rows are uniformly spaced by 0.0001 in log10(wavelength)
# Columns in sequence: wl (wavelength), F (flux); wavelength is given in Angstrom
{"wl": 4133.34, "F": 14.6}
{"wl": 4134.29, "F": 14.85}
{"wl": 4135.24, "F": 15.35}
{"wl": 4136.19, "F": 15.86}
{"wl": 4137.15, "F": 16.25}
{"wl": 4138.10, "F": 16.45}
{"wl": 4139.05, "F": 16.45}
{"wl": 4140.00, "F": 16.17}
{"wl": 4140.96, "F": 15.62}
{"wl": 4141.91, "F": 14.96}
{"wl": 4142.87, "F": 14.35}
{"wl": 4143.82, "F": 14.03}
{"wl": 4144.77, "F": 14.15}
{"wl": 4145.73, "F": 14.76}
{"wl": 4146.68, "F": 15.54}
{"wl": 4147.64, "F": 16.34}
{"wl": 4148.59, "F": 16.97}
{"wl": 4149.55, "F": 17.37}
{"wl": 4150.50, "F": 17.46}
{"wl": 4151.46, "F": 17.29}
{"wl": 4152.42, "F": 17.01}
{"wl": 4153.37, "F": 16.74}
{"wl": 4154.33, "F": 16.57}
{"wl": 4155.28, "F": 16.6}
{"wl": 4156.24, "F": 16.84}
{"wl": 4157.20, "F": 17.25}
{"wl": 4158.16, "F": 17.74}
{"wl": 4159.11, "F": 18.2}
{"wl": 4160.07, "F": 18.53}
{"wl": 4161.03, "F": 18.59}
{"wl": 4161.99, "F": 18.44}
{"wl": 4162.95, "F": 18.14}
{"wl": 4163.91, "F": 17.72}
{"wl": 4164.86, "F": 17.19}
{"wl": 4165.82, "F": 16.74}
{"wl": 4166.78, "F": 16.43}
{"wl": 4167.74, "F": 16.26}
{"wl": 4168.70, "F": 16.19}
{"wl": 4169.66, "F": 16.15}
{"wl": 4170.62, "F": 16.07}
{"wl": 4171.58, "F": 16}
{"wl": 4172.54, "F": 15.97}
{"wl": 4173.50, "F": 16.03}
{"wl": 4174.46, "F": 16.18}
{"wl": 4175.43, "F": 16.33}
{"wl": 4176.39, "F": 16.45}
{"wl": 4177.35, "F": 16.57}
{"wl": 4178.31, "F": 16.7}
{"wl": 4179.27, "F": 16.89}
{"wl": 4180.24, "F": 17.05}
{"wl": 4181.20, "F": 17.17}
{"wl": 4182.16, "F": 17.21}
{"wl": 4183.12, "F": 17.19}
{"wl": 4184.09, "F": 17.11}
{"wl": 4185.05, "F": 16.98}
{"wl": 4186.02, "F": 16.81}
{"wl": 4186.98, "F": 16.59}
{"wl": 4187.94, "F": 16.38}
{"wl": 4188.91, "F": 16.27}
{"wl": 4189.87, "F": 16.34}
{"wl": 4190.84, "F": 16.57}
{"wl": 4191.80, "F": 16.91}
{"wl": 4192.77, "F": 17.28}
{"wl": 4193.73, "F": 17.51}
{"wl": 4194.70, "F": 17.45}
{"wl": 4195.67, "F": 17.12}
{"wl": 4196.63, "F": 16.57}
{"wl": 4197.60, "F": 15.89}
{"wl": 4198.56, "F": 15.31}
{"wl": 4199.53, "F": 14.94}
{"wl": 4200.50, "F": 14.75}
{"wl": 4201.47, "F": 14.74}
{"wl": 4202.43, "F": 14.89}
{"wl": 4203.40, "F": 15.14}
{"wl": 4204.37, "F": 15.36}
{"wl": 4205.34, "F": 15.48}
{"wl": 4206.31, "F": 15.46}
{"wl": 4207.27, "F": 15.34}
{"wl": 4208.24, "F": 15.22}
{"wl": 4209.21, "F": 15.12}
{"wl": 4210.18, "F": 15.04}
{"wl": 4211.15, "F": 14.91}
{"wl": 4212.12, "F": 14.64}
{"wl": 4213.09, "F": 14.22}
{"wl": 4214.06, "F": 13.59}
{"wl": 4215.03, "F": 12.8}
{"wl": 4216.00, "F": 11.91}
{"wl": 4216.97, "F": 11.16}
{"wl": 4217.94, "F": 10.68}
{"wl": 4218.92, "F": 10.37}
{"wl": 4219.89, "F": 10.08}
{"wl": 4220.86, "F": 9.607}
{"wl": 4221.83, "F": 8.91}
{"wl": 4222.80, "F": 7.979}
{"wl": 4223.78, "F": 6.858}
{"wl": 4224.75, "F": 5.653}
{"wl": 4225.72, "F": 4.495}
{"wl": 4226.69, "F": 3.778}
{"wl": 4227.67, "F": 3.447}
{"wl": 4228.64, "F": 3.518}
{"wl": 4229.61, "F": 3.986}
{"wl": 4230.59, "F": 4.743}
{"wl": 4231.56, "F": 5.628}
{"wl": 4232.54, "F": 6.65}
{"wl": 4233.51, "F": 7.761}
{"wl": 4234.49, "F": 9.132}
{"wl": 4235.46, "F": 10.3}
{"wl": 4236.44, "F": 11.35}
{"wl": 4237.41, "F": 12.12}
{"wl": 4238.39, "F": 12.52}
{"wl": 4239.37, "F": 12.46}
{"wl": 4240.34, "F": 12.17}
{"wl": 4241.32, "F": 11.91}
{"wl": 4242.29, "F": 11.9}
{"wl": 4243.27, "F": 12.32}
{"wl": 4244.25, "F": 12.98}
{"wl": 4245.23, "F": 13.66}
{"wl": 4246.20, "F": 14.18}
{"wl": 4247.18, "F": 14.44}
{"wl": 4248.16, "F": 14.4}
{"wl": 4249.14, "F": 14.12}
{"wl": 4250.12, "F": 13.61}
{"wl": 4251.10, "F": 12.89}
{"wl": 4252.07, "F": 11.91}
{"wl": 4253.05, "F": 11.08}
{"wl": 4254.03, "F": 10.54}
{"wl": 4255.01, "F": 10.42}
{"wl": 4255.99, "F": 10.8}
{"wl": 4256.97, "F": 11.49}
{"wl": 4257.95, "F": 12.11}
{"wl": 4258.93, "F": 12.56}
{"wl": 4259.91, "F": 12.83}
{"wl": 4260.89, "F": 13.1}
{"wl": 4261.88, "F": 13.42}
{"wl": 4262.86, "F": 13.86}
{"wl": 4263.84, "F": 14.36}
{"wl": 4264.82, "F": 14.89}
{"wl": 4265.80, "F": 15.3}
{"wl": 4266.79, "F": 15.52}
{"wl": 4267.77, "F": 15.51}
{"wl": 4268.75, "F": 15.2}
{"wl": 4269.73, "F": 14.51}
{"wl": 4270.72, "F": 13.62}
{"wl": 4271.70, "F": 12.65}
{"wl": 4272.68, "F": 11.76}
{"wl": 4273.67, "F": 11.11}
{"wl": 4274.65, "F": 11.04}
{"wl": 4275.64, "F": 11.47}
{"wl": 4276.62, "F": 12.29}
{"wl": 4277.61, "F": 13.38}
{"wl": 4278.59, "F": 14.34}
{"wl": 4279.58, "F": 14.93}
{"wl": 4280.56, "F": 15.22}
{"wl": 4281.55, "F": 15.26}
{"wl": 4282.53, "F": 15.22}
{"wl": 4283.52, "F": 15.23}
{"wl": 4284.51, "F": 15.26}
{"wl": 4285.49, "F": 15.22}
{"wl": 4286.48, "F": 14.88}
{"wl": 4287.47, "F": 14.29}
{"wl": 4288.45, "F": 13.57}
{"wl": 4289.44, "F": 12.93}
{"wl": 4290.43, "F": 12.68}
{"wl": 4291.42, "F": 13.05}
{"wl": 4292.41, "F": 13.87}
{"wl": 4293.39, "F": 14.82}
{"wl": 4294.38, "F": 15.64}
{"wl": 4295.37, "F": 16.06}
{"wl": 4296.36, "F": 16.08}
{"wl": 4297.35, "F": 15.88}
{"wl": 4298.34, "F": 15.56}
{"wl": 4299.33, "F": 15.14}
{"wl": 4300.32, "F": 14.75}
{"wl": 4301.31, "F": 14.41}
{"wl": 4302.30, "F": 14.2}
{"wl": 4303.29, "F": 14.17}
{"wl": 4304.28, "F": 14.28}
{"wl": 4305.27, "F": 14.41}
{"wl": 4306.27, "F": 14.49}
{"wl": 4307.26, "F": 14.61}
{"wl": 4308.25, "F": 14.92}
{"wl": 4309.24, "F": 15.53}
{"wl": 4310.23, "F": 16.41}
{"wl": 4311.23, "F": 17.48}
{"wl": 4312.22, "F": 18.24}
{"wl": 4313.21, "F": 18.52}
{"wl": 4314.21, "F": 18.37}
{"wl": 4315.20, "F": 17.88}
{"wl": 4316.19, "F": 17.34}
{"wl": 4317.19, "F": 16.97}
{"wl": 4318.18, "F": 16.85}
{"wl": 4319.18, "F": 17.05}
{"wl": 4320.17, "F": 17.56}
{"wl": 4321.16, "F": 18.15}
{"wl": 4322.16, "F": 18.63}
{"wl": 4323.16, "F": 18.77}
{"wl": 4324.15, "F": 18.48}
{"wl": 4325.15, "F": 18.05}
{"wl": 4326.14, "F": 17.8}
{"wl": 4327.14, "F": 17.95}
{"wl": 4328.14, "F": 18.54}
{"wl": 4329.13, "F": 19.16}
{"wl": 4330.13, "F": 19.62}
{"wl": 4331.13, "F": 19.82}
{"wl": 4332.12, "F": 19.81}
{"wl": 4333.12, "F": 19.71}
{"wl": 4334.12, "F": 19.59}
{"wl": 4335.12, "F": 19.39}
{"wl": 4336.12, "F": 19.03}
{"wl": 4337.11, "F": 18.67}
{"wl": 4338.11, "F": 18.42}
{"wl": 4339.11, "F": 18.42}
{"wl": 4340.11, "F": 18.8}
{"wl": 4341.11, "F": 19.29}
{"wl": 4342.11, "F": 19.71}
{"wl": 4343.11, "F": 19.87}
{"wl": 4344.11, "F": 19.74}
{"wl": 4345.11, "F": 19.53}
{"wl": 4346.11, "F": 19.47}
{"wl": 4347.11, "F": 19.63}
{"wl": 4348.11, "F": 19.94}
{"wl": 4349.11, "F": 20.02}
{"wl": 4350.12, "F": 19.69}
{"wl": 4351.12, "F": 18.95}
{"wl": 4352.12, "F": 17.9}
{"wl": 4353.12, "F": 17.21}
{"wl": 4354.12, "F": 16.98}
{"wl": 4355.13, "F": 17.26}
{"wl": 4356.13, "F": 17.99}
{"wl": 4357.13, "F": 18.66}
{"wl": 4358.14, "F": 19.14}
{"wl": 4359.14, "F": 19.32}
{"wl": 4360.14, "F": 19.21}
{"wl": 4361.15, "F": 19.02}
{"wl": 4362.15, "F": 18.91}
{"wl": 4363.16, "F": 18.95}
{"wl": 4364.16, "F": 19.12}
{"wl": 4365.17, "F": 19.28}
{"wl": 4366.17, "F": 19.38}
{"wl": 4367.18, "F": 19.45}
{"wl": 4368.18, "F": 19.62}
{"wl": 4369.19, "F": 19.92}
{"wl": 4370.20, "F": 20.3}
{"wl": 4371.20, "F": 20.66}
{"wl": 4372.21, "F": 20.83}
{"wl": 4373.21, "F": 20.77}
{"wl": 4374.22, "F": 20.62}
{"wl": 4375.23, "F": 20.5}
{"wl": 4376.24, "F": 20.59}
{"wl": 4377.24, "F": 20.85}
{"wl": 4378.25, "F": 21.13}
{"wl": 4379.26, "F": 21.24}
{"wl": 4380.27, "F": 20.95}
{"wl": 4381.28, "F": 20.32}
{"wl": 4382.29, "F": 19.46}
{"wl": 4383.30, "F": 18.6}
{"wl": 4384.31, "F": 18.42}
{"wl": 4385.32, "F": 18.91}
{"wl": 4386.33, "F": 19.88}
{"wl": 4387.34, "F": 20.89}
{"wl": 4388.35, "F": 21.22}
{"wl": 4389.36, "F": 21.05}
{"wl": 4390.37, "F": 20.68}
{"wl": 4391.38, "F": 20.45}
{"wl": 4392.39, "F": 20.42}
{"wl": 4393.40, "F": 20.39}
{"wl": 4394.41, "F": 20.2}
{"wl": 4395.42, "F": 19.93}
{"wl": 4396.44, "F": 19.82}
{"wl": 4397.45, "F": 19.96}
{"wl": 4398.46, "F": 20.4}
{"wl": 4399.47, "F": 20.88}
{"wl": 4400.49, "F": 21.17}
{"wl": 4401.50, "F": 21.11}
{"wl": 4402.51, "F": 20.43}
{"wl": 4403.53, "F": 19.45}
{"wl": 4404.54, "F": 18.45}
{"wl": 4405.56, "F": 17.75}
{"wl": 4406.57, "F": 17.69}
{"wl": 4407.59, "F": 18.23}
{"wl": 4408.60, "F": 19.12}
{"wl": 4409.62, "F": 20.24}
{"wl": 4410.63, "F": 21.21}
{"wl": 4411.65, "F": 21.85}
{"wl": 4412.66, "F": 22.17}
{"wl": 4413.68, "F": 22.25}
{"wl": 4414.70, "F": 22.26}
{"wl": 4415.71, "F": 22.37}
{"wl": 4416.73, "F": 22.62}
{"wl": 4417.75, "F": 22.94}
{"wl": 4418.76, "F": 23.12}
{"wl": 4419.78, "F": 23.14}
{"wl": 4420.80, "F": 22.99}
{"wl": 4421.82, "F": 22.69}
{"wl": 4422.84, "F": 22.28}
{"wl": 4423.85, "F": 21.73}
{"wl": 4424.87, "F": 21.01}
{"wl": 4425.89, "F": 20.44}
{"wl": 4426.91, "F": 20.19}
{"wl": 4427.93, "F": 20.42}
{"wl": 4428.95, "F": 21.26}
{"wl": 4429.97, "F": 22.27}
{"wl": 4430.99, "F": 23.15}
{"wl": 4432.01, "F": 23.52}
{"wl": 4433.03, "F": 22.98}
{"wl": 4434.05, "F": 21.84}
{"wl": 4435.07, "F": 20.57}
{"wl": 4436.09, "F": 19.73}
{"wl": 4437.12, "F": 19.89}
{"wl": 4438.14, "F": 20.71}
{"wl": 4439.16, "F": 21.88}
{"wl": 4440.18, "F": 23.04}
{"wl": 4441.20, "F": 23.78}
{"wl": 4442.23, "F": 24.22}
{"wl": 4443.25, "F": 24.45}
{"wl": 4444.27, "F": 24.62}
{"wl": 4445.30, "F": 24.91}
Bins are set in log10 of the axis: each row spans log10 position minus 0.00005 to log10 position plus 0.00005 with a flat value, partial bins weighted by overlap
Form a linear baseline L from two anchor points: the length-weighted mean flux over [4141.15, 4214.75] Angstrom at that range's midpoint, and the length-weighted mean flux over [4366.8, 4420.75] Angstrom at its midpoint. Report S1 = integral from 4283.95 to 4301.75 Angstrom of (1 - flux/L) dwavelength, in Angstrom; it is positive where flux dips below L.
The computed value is 3.72 Angstrom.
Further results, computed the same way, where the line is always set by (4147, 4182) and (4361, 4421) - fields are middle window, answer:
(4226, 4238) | 7.4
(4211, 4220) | 2.7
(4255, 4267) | 3.4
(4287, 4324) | 6.4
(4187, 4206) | 1.5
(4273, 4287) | 3.6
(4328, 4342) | 0.3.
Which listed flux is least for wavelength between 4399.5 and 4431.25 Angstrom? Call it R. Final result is 17.69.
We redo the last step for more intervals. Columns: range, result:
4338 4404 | 16.98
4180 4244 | 3.447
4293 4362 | 14.17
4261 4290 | 11.04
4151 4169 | 16.19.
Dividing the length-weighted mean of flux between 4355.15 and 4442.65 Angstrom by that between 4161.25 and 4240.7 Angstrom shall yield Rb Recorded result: 1.5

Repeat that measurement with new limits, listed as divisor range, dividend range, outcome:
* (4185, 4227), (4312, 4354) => 1.37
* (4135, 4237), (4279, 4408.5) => 1.26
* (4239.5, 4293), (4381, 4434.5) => 1.56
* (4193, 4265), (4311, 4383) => 1.59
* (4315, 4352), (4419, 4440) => 1.15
